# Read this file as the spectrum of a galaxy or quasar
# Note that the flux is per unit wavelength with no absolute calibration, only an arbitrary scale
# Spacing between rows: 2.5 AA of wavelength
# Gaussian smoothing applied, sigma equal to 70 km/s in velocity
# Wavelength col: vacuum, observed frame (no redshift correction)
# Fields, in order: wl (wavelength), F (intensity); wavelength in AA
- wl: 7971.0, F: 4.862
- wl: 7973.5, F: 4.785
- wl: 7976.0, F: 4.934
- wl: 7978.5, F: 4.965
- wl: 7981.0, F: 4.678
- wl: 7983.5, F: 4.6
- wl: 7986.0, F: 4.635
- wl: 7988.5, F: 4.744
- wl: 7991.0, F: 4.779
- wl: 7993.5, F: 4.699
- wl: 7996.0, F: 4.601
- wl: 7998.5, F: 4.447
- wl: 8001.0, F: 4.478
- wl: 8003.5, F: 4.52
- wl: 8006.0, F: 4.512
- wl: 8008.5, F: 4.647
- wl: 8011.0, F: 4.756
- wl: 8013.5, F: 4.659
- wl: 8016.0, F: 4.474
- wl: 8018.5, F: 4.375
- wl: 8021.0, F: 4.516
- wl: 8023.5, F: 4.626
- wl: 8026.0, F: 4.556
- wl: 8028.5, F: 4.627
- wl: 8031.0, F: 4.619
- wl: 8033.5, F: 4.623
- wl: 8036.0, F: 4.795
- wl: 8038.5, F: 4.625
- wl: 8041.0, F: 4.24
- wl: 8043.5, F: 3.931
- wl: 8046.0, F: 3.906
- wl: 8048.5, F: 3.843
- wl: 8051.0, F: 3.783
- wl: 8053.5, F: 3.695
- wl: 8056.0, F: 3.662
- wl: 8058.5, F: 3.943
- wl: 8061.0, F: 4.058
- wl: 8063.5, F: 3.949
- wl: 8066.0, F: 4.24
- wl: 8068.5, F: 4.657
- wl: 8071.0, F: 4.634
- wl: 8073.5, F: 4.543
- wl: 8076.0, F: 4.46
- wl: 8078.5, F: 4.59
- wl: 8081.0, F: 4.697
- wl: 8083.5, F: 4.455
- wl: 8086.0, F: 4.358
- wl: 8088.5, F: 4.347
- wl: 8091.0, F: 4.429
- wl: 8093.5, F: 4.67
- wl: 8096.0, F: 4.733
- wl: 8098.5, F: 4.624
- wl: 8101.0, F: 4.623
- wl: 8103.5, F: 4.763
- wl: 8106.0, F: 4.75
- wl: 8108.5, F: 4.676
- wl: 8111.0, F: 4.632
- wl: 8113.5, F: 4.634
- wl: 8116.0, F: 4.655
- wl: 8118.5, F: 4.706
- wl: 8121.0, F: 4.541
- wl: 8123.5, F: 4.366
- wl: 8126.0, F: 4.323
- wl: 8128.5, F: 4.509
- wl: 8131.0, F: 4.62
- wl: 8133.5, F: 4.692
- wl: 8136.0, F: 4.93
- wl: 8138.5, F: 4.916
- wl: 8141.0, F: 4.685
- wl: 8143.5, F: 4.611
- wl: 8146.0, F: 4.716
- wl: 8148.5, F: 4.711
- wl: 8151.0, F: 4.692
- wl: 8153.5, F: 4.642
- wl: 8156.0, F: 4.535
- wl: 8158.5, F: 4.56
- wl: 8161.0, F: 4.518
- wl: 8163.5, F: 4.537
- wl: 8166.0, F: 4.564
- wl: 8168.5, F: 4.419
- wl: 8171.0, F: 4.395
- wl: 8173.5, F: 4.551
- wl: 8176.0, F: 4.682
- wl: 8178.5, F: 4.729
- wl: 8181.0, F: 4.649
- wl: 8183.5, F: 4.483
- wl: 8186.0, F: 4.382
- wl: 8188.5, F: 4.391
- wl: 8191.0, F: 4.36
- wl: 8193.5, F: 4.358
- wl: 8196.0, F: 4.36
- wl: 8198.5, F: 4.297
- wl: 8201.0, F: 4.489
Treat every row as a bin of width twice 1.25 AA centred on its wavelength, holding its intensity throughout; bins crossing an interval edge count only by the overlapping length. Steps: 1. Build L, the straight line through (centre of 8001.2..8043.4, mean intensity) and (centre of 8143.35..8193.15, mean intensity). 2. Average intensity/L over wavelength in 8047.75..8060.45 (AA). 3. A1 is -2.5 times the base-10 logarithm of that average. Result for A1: 0.20 mag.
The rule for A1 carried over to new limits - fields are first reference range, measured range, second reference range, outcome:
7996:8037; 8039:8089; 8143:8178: 0.09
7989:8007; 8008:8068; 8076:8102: 0.07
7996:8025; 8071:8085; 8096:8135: 0.01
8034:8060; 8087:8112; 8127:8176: -0.07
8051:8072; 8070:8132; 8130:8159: -0.05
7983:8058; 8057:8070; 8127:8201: 0.08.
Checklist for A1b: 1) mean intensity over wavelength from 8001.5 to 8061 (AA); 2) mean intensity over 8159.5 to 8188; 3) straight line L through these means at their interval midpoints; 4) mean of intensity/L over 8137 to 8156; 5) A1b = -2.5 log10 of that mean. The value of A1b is -0.05 mag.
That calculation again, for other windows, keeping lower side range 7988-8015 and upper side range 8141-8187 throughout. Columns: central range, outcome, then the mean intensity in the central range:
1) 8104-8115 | -0.020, 4.68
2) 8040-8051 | 0.167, 3.95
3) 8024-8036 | -0.004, 4.63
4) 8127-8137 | -0.020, 4.67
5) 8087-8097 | 0.015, 4.54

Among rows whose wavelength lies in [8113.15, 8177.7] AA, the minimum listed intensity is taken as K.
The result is 4.323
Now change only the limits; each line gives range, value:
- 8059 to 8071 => 3.949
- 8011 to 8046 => 3.906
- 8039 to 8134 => 3.662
